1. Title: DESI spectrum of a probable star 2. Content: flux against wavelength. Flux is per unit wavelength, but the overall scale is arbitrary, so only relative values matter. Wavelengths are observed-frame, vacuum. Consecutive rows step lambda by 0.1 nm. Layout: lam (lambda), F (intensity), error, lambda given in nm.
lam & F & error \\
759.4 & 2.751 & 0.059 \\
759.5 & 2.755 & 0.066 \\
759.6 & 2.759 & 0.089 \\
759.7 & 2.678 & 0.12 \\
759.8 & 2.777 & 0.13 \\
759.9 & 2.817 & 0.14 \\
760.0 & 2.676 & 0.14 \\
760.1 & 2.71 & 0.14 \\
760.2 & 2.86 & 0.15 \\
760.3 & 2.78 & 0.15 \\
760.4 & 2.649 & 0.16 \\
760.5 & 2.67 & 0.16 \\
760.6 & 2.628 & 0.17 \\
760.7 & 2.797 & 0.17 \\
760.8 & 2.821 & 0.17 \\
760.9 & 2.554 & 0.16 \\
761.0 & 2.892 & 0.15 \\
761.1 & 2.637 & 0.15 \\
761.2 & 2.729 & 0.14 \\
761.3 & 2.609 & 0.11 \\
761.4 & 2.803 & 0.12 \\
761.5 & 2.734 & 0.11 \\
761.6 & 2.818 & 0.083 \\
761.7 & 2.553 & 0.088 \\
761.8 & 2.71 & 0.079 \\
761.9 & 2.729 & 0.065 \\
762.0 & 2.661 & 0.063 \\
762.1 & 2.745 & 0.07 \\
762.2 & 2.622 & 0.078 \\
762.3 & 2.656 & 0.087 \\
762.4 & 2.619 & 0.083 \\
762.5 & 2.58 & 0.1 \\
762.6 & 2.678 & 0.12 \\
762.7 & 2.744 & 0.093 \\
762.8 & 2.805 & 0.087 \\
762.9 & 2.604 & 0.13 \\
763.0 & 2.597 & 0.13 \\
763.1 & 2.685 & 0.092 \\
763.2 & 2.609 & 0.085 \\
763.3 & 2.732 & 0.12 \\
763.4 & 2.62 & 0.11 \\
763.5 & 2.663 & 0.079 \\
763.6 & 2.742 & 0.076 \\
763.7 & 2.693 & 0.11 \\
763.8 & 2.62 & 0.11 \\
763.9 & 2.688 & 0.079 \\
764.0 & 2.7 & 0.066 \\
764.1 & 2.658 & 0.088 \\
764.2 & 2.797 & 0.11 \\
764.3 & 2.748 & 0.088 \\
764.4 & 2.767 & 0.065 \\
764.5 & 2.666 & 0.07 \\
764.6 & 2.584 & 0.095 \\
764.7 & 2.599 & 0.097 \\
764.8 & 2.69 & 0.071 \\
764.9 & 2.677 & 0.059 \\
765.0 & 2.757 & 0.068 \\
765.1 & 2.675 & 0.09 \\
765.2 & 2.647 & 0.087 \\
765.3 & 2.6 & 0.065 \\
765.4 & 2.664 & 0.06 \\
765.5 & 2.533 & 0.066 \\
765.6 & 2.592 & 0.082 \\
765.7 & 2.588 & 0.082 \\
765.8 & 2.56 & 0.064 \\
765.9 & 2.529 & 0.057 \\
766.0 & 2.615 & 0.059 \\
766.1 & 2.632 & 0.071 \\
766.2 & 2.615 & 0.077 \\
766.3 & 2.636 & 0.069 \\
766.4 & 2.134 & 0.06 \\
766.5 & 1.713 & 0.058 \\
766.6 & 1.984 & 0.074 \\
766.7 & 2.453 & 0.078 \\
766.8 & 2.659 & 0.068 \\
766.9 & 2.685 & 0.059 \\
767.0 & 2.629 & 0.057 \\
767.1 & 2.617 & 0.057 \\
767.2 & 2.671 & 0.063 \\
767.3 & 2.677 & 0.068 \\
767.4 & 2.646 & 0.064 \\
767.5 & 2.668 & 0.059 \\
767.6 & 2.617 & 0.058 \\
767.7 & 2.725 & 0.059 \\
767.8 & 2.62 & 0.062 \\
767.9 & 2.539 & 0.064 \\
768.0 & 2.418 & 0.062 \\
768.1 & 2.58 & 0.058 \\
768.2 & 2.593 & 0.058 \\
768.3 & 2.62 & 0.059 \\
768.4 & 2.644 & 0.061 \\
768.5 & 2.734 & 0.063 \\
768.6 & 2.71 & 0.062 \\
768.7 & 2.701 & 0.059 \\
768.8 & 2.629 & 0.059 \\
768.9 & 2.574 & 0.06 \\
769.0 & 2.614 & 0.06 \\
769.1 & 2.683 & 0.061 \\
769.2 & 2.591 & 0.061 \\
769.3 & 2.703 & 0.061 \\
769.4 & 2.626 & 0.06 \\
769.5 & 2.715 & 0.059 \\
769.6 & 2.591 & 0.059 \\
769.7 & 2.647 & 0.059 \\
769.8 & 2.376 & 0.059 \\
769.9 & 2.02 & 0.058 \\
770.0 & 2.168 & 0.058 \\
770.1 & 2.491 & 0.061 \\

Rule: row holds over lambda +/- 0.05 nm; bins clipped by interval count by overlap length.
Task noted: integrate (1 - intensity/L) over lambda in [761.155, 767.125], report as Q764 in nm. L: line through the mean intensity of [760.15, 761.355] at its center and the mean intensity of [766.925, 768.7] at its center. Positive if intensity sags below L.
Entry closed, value 0.12 nm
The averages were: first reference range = 2.72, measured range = 2.62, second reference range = 2.63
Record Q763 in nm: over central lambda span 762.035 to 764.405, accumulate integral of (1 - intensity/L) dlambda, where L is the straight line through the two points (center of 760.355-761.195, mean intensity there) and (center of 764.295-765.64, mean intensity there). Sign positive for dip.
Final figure 0.00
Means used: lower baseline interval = 2.71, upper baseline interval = 2.65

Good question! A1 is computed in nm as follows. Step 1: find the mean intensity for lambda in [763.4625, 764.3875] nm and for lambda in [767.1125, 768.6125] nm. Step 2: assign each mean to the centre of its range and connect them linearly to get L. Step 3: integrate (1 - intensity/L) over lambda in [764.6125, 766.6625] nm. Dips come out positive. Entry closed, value 0.11 nm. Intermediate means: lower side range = 2.7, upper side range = 2.63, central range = 2.52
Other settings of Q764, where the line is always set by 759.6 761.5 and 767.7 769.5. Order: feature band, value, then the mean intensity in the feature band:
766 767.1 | 0.09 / 2.43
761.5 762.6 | 0.01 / 2.67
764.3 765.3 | 0.00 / 2.67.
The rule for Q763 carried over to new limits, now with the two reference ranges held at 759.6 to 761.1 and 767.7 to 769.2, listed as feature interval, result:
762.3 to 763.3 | 0.014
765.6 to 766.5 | 0.054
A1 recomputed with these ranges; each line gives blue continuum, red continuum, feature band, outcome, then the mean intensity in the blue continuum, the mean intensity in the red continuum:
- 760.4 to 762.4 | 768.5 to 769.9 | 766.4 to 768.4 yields 0.080 nm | 2.7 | 2.61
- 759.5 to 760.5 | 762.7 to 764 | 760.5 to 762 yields 0.003 nm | 2.74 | 2.68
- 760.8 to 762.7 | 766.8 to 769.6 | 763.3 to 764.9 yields -0.008 nm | 2.69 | 2.64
